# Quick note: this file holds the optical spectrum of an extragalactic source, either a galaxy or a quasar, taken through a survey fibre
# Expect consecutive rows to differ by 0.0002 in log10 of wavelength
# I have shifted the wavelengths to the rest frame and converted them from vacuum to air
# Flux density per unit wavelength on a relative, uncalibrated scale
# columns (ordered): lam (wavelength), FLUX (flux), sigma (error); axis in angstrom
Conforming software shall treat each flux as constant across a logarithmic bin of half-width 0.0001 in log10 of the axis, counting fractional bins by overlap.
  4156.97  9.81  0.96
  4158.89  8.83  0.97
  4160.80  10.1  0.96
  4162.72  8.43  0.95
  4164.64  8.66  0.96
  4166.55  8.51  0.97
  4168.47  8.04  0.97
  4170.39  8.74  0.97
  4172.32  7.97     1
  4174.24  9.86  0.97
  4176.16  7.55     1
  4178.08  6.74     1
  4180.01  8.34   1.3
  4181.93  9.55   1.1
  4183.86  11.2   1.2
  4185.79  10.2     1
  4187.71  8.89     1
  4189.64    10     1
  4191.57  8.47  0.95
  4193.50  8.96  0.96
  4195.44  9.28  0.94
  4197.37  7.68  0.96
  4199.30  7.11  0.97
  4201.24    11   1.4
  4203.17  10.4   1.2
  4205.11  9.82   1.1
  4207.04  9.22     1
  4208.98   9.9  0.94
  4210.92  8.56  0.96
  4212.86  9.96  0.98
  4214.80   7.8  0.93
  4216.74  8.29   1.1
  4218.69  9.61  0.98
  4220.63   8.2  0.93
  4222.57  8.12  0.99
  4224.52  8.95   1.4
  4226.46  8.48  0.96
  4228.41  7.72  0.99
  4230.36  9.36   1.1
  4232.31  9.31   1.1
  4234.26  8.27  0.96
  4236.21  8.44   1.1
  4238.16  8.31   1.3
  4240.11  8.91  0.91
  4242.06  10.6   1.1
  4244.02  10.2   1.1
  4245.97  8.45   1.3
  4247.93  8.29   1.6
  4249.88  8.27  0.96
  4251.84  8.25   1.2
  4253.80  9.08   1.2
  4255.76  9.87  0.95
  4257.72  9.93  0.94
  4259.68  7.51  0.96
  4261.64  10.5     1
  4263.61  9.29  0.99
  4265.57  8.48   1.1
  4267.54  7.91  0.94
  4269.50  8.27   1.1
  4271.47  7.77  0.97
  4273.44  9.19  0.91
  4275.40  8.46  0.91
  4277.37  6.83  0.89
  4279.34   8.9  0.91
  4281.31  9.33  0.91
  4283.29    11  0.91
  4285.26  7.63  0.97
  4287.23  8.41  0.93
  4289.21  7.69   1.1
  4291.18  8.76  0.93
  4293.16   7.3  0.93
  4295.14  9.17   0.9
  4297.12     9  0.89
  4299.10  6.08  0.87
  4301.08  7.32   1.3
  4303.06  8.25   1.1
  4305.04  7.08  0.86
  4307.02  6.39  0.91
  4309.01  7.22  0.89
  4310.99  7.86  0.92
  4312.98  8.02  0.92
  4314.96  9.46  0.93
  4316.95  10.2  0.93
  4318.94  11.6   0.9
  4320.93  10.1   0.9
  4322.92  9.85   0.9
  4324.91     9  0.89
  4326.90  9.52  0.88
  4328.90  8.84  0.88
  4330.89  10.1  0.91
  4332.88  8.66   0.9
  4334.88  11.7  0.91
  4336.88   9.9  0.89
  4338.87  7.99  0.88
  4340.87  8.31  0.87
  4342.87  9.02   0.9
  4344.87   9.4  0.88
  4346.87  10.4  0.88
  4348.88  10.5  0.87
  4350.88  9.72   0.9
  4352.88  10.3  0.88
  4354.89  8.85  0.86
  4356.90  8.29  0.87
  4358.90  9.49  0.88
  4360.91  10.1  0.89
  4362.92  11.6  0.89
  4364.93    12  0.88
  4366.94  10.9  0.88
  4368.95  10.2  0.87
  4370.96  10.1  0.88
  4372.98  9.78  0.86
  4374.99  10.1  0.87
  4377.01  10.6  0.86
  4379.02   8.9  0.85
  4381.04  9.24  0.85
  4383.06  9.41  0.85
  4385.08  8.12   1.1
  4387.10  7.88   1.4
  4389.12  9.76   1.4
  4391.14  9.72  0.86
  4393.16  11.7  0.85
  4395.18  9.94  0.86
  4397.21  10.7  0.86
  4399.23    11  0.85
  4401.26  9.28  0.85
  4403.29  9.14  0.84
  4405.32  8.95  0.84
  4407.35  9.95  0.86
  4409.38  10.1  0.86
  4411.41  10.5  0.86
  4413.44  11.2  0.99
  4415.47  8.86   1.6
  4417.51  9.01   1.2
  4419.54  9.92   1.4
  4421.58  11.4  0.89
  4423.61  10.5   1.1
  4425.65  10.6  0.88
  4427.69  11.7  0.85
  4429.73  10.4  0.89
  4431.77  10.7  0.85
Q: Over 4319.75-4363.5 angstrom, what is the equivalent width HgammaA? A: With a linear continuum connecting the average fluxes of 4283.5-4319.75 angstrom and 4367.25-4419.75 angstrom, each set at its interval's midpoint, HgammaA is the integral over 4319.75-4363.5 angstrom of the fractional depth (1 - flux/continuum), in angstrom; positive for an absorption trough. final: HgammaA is -3.5 angstrom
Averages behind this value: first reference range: 8.24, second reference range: 9.78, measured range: 9.61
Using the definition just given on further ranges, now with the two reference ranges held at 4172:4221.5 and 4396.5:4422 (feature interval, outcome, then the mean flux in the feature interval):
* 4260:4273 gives 0.9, 8.66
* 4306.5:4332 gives 1.2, 9.14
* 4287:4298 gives 1.2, 8.38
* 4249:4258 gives 0.3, 9.02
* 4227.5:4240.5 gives 0.8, 8.61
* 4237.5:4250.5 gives 0.3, 9.05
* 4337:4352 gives 0.5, 9.38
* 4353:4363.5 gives 0.1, 9.64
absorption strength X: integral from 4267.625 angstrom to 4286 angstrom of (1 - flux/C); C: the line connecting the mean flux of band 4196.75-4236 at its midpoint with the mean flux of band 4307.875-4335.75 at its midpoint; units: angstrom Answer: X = 1.23 angstrom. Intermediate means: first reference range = 8.89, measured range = 8.58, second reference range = 9.41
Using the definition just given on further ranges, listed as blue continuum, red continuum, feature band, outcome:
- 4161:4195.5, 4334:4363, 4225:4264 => 0.9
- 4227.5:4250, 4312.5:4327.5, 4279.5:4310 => 4.6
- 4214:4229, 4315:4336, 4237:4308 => 4.8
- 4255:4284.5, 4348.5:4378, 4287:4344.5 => 4.7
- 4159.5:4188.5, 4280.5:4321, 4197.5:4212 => -1.0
